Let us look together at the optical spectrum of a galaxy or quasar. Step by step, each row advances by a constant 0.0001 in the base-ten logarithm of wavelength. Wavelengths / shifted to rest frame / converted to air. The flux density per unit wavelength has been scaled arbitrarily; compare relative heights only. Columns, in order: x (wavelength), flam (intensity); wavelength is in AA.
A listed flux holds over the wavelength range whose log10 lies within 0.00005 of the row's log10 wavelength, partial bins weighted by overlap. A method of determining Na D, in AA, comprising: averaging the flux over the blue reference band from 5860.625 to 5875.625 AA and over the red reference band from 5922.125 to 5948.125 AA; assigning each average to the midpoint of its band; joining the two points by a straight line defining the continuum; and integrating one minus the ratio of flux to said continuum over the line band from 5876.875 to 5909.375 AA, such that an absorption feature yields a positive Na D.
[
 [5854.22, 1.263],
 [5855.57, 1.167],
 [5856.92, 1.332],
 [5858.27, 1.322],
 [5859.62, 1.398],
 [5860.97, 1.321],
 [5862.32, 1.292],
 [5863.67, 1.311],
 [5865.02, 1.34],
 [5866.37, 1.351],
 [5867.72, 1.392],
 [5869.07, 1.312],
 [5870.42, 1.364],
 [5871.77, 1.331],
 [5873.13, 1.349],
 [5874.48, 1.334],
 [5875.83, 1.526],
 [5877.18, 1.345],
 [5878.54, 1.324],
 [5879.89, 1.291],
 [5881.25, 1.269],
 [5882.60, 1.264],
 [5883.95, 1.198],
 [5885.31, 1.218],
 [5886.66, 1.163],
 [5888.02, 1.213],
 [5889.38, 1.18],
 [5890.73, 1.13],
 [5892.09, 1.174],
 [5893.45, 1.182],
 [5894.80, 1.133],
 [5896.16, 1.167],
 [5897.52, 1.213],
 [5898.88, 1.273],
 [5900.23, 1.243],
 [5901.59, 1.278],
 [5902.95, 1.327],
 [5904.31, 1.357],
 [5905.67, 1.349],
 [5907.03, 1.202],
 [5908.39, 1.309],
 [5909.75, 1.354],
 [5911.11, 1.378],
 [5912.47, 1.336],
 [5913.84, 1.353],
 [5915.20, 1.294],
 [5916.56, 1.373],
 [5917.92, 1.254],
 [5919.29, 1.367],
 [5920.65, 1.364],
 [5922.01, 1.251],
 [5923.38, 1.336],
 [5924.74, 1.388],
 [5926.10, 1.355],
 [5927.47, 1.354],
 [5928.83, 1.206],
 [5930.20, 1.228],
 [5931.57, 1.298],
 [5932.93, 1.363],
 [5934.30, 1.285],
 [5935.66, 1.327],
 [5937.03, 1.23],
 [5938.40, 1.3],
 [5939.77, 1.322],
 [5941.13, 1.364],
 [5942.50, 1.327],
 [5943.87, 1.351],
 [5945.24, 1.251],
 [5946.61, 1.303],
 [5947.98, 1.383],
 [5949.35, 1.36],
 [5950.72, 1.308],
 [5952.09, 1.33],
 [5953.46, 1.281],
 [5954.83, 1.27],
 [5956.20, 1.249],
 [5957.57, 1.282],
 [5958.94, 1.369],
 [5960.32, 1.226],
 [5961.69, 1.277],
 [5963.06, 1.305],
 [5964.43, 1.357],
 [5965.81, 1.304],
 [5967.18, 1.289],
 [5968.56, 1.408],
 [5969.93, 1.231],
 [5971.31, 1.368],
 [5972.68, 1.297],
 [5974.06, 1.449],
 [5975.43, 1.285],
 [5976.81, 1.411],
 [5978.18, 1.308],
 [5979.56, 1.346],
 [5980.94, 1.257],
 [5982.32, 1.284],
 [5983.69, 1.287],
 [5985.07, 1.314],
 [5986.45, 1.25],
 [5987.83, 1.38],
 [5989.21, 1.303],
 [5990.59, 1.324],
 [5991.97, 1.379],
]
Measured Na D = 2.18 AA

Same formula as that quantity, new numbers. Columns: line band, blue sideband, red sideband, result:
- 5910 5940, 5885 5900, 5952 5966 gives -1.89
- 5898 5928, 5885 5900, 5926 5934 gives -1.82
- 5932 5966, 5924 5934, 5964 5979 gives 0.38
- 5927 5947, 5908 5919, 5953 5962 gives 0.06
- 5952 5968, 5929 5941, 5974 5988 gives 0.15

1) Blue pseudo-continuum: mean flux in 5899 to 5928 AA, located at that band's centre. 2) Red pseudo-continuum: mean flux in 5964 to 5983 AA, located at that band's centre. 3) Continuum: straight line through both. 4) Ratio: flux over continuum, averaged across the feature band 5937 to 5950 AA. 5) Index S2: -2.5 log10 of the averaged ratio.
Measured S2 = 0.00 mag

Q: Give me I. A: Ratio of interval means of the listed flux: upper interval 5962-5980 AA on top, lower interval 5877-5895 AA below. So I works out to 1.1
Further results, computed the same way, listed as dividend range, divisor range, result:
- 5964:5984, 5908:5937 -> 1.00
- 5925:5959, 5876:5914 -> 1.04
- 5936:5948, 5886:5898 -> 1.12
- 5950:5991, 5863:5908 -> 1.03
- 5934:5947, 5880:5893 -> 1.09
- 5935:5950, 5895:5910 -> 1.04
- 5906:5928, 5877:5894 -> 1.09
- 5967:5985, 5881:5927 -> 1.04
